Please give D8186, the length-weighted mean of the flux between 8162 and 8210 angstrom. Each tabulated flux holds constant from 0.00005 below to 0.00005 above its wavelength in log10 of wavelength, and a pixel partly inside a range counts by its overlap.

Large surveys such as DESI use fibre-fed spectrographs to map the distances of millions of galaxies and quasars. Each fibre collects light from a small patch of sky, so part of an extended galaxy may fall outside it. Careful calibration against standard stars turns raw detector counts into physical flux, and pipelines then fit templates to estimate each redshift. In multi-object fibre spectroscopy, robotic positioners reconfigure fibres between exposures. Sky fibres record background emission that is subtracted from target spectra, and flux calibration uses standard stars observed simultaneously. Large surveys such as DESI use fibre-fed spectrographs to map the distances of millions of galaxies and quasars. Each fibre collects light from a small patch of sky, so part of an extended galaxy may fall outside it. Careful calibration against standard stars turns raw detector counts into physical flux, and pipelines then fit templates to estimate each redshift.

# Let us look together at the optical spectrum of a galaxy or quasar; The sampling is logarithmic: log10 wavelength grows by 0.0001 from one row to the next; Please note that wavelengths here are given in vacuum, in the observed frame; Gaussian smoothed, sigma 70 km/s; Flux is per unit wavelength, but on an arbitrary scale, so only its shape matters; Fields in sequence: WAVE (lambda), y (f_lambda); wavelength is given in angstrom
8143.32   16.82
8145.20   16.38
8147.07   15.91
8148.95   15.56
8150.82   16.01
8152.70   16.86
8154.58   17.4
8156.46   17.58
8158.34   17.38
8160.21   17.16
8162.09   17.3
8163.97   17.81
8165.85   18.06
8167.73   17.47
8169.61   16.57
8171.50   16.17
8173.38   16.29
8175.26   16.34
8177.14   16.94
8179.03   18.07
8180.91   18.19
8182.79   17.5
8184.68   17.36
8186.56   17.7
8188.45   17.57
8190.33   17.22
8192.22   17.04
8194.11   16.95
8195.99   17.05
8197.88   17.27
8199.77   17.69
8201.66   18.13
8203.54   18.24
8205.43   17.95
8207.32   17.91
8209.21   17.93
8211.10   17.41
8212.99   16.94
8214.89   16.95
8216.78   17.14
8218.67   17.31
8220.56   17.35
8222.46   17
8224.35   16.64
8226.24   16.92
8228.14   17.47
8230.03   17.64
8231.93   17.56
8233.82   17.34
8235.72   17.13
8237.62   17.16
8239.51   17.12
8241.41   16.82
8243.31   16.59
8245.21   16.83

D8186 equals 17.4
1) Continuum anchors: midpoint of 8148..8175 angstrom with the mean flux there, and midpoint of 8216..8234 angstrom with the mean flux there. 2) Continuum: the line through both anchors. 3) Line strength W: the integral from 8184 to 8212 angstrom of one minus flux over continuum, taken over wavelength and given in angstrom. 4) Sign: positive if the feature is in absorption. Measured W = -0.7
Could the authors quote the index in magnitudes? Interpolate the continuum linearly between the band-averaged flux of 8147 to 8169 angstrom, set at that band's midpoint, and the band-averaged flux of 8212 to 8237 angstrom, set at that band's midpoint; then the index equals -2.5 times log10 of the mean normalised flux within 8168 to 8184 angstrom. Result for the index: 0.005 mag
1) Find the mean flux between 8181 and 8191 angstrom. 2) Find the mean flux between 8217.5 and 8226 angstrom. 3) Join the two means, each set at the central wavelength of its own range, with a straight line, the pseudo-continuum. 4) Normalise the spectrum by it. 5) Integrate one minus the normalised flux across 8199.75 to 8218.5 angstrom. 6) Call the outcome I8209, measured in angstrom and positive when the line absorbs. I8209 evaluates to -0.4 angstrom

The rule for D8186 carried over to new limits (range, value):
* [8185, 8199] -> 17.3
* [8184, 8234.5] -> 17.4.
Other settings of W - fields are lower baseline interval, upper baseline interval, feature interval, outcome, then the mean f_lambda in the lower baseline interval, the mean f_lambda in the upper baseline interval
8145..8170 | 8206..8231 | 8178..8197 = -0.4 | 17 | 17.3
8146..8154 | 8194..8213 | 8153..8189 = -1.2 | 16.2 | 17.7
